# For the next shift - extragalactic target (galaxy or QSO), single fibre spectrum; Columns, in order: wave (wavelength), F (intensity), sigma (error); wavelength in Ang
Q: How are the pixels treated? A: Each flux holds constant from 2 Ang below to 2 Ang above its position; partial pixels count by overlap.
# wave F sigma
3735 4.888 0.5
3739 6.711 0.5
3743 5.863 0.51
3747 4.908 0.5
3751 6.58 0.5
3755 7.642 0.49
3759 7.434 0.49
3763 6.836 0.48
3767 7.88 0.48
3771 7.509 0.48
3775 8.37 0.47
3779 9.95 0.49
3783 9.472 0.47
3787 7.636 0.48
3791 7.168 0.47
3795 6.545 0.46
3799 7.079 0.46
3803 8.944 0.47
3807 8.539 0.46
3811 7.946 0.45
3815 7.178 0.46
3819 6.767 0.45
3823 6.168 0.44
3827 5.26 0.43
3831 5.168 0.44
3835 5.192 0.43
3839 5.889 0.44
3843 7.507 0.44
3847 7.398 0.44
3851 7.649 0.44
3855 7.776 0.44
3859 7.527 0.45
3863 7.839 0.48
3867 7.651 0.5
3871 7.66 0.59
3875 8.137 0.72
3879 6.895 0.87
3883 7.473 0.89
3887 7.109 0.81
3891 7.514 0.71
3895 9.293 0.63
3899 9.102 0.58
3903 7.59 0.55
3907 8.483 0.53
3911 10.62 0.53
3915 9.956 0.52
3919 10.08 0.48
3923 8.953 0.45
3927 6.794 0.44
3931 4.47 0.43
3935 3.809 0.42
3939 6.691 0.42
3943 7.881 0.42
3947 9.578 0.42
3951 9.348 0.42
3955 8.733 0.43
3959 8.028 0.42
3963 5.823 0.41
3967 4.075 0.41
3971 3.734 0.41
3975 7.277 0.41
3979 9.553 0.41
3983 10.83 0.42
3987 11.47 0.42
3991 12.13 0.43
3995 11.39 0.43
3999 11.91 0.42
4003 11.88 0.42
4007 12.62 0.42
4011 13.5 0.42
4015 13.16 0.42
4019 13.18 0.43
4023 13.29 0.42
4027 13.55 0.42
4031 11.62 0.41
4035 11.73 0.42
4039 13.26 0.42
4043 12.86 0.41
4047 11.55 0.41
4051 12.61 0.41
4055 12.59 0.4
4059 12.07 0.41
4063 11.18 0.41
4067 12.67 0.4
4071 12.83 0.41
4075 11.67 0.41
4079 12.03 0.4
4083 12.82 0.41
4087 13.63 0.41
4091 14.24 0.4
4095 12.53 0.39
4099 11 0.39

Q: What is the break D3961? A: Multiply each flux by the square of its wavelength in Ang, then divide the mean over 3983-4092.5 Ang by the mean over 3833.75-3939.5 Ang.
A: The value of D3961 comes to 1.8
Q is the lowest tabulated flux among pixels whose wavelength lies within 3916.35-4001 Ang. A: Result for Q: 3.734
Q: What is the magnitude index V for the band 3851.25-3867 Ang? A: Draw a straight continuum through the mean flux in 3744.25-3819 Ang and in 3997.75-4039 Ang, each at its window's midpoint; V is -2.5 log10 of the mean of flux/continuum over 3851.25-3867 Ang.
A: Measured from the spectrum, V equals 0.20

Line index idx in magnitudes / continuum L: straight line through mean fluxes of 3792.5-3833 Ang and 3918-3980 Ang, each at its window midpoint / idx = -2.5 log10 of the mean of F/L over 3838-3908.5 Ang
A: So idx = -0.10 mag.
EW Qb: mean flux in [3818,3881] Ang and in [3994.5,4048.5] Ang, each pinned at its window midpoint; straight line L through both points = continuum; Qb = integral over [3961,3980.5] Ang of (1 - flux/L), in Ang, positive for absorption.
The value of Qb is 8.8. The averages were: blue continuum 6.91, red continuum 12.6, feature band 6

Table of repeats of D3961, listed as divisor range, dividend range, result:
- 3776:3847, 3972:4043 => 1.81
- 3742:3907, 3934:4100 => 1.63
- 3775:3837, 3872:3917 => 1.20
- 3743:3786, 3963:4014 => 1.47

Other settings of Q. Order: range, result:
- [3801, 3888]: 5.168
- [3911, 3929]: 6.794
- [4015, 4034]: 11.62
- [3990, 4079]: 11.18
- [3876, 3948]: 3.809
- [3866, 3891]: 6.895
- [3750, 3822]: 6.545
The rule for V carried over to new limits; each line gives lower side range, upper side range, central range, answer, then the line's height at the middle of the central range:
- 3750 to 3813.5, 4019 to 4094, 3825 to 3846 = 0.44 mag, 8.78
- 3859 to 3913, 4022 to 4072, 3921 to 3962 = 0.28 mag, 9.58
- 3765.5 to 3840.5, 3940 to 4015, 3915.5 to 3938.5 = 0.25 mag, 8.86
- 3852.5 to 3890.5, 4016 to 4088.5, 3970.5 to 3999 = 0.08 mag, 10.7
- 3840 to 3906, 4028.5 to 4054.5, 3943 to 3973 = 0.37 mag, 10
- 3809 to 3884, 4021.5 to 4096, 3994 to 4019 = -0.12 mag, 11.2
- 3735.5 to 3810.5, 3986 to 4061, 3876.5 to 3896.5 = 0.26 mag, 9.72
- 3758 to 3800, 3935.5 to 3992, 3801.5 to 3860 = 0.13 mag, 7.89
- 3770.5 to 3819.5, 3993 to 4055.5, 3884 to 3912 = 0.19 mag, 10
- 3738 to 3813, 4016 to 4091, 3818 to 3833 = 0.41 mag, 8.44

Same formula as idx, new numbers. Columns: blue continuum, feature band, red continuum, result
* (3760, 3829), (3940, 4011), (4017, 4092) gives 0.197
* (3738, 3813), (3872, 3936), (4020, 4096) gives 0.228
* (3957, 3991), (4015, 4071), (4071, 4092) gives -0.143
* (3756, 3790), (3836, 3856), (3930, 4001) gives 0.146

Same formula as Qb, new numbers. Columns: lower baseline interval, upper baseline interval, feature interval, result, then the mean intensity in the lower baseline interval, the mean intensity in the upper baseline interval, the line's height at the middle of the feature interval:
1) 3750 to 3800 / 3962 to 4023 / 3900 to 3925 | 0.3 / 7.73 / 10.3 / 9.38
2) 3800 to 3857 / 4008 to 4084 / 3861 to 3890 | 2.2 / 6.96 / 12.5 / 8.16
